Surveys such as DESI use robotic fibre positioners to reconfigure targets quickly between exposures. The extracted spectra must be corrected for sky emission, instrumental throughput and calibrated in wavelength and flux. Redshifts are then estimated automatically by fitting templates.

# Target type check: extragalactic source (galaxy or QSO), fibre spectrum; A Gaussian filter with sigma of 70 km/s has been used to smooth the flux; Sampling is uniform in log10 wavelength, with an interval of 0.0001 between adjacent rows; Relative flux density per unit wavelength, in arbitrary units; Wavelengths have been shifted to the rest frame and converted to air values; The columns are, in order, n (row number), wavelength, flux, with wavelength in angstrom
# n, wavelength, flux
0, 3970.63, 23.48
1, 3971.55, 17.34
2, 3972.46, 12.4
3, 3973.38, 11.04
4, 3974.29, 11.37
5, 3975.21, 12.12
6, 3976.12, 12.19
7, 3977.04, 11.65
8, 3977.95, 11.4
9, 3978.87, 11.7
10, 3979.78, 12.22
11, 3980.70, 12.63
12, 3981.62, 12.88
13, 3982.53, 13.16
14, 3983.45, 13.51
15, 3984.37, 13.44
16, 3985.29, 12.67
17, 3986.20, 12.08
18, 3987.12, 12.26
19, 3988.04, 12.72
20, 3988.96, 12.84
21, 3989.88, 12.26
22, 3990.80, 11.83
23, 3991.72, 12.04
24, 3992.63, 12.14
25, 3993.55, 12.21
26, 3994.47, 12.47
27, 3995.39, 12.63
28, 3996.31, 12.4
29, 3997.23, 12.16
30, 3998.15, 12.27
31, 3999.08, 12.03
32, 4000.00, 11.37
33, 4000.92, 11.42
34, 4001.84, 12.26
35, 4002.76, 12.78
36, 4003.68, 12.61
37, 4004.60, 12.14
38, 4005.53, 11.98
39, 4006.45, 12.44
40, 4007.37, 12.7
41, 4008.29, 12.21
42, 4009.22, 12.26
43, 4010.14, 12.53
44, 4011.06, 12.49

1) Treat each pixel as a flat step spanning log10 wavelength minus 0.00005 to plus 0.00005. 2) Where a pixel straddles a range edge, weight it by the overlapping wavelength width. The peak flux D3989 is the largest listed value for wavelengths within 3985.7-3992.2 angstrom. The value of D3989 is 12.84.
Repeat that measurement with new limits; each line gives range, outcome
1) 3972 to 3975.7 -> 12.4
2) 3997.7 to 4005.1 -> 12.78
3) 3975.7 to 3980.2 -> 12.22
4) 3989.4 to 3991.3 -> 12.26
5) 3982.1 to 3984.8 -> 13.51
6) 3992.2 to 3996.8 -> 12.63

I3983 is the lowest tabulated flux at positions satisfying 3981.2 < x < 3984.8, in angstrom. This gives 12.88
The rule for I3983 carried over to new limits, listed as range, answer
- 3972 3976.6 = 11.04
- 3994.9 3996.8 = 12.4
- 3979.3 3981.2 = 12.22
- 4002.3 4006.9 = 11.98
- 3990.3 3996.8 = 11.83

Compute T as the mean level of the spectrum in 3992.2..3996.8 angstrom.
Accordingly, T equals 12.4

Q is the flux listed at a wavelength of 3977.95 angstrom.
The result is 11.4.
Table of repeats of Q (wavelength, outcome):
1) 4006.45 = 12.44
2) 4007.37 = 12.7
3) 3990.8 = 11.83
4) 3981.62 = 12.88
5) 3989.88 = 12.26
